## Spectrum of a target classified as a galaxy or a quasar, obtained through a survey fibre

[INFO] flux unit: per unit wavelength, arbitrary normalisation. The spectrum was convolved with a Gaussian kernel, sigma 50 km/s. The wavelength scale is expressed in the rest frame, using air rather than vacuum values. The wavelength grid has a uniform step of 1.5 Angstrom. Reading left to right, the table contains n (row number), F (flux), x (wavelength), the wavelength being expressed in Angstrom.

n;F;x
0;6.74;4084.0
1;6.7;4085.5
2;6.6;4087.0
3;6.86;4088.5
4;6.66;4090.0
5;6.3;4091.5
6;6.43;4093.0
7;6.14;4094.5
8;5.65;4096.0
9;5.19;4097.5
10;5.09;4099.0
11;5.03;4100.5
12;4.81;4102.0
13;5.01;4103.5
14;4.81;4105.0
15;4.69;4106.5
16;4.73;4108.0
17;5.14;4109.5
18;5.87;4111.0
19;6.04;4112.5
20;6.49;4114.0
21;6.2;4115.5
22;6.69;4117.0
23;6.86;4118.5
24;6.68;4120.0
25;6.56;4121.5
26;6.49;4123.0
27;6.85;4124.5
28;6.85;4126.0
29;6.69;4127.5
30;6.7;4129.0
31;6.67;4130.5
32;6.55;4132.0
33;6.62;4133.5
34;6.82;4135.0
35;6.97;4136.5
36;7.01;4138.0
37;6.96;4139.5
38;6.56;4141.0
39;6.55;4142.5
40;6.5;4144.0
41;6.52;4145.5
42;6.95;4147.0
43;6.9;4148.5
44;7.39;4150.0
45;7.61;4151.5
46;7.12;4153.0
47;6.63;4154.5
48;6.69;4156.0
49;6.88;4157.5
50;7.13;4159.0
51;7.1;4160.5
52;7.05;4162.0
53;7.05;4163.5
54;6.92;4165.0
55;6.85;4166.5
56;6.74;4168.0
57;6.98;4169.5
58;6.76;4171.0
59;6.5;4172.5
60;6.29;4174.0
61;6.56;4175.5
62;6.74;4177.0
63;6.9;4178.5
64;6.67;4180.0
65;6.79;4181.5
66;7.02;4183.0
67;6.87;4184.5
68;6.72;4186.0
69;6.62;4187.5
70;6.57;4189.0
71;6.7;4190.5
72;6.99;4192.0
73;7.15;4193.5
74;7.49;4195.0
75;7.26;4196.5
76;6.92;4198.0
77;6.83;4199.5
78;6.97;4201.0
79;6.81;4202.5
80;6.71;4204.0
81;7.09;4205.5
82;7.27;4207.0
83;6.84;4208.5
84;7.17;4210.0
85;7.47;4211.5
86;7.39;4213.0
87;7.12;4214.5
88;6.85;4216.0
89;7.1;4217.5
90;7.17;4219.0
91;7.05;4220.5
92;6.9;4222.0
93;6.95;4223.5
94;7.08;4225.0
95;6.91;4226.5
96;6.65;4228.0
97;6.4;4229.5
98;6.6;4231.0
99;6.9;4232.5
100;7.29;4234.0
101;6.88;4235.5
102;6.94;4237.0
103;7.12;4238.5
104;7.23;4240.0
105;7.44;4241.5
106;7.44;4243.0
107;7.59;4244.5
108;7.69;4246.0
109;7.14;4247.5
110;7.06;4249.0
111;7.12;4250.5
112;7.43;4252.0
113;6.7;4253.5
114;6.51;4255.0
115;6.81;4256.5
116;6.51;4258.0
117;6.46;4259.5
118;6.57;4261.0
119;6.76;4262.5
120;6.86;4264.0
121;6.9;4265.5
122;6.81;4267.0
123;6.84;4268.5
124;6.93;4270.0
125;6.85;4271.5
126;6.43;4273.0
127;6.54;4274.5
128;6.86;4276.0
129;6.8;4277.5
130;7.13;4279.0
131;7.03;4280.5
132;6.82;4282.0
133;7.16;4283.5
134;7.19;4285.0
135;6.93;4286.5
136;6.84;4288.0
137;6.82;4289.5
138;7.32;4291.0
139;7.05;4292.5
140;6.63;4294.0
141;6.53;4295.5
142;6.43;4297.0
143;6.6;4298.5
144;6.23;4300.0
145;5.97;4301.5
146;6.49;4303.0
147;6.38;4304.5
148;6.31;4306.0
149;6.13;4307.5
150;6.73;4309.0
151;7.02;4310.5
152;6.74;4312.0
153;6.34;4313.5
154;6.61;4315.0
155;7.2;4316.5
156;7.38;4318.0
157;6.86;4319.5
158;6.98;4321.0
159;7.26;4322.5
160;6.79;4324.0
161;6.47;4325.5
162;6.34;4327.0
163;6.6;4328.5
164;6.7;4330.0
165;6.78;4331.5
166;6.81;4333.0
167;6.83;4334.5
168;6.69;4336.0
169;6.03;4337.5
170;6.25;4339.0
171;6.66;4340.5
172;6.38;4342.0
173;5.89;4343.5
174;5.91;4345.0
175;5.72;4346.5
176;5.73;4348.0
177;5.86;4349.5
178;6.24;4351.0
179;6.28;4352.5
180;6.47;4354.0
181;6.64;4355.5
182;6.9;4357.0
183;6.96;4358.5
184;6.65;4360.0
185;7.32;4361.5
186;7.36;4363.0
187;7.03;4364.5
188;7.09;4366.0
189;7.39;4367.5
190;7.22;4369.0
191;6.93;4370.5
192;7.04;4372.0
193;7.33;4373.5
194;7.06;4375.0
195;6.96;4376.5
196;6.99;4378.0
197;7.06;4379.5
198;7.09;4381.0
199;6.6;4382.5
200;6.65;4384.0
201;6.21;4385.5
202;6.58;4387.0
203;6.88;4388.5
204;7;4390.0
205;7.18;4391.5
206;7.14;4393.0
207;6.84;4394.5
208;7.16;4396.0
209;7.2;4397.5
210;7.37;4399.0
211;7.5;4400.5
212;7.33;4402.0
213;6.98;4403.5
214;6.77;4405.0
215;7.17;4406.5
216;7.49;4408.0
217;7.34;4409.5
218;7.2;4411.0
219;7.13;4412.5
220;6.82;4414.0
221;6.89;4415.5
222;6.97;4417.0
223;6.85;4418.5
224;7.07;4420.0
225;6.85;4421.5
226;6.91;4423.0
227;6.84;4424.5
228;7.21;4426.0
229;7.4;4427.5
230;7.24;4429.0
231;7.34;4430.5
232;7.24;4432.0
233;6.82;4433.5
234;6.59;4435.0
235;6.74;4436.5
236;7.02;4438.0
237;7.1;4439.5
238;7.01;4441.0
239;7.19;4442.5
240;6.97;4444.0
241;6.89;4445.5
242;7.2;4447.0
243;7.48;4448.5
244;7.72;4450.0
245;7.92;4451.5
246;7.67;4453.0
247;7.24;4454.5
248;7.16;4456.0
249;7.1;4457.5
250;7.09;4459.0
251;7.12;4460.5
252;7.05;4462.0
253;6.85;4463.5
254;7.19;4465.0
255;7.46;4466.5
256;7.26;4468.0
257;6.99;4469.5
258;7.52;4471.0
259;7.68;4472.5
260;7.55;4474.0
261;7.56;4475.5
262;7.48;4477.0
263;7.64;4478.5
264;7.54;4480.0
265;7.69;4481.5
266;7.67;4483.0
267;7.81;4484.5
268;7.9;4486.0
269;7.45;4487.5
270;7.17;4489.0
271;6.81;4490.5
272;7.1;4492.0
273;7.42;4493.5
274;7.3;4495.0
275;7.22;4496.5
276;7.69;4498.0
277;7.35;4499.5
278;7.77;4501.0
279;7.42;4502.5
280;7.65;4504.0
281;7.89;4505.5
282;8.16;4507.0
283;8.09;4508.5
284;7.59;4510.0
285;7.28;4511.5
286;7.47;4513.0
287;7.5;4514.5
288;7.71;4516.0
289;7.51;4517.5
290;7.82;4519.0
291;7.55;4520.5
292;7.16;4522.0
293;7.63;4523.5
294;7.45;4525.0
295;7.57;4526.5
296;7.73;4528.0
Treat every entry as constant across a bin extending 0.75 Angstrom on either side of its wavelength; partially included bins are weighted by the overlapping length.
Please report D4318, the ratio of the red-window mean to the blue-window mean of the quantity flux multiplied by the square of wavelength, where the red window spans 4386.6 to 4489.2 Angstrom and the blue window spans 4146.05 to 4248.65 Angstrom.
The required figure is 1.16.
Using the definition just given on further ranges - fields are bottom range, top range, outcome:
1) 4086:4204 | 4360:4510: 1.26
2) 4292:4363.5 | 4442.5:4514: 1.21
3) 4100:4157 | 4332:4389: 1.17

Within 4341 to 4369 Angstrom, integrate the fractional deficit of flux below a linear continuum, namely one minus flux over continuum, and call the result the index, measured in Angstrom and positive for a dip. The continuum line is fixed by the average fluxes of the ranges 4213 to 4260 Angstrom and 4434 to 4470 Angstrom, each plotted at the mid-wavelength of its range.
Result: 2.1 Angstrom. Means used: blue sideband 7.01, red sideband 7.17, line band 6.56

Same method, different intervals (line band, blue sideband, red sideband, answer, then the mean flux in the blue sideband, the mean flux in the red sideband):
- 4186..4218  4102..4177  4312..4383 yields -2.0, 6.54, 6.72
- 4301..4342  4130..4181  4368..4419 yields 1.9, 6.83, 7.03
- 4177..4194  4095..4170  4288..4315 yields -0.9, 6.41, 6.58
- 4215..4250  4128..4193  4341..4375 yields -1.6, 6.82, 6.66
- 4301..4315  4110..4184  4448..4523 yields 1.2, 6.75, 7.47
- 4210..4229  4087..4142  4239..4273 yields -0.8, 6.17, 6.97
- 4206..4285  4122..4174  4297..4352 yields -3.9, 6.83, 6.5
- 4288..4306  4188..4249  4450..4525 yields 1.5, 7.05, 7.47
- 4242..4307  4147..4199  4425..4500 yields 2.0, 6.9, 7.29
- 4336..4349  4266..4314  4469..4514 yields 1.6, 6.72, 7.53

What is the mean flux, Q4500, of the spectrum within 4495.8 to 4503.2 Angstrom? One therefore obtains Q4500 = 7.49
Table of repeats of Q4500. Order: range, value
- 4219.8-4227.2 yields 6.98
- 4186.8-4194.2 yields 6.8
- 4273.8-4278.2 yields 6.73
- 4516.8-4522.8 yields 7.51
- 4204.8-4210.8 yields 7.1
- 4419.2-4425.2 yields 6.92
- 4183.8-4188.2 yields 6.74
